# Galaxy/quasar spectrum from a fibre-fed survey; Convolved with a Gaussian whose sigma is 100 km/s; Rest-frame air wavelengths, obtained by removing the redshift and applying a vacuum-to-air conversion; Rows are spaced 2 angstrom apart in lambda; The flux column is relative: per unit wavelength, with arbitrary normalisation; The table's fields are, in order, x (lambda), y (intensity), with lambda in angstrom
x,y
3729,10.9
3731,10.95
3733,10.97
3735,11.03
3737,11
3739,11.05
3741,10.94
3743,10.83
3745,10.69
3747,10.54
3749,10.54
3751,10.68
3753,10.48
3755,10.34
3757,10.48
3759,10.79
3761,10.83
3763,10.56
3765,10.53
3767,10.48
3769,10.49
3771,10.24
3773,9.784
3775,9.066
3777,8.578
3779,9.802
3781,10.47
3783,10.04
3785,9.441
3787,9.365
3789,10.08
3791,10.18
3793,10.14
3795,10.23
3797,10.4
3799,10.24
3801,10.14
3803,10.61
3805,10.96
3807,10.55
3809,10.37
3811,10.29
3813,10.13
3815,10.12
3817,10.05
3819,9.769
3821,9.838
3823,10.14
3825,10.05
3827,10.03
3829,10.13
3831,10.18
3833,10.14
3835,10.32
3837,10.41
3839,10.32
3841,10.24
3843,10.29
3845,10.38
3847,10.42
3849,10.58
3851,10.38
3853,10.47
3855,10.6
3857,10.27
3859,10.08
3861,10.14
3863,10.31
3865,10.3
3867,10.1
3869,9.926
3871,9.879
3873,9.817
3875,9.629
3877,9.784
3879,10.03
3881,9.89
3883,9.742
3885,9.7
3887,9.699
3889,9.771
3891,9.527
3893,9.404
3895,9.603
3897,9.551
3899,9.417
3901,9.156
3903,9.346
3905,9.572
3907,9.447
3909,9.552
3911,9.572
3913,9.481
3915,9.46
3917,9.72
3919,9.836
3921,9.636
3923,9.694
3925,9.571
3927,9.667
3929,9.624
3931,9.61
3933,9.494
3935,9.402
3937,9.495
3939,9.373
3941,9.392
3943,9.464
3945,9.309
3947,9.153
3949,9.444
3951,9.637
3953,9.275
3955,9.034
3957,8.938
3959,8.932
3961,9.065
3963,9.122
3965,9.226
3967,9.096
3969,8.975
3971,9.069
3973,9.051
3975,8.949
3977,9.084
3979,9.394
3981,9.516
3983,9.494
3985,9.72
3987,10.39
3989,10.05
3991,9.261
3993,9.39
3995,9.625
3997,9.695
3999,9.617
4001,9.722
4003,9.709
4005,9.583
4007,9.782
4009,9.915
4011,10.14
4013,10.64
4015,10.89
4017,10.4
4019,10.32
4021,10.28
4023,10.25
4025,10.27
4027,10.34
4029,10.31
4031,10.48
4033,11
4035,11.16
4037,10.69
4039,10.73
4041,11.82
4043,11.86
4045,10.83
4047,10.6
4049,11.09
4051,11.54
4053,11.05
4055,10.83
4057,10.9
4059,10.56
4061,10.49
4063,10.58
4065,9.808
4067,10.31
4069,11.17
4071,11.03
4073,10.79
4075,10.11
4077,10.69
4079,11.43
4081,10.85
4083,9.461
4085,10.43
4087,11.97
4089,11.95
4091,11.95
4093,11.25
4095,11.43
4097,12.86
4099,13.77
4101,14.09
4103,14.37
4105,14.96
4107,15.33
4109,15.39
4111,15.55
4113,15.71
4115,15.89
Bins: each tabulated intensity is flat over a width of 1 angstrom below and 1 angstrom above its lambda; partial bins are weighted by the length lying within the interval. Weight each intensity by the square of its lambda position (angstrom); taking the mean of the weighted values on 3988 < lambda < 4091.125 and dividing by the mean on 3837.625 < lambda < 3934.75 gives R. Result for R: 1.16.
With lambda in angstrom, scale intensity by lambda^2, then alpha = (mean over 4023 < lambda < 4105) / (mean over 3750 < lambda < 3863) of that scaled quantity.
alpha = 1.25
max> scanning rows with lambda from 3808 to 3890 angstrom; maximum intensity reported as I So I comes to 10.6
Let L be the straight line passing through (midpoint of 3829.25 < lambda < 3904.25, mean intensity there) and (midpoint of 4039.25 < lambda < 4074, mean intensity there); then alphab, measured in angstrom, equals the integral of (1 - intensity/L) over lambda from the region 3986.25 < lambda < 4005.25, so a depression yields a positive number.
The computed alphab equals 1.6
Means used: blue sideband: 9.99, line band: 9.7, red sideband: 10.9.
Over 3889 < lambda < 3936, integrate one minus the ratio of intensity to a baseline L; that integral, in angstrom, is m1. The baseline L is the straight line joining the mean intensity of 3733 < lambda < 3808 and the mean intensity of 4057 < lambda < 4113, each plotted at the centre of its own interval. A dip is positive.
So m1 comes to 6.6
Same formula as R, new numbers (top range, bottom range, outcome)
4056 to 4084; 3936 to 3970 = 1.22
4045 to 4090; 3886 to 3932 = 1.22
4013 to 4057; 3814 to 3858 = 1.17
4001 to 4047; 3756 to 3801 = 1.18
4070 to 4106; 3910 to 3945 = 1.35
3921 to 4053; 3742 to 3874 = 1.06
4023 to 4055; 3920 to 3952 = 1.21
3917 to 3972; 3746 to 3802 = 1.00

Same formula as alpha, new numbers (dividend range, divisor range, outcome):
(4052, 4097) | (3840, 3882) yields 1.20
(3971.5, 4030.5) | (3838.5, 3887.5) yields 1.04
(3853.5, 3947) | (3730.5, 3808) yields 1.00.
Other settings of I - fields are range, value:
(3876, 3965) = 10.03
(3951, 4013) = 10.64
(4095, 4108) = 15.33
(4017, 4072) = 11.86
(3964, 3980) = 9.394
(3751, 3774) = 10.83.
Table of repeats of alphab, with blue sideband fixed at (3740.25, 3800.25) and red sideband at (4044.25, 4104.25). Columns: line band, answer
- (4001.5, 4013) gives 1.21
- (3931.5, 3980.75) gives 7.46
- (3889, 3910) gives 2.38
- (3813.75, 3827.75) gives 0.55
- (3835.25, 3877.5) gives 1.29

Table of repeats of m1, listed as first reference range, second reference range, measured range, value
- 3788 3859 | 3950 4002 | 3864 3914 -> 1.0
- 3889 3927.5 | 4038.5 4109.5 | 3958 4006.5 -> 4.9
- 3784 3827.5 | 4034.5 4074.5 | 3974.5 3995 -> 2.2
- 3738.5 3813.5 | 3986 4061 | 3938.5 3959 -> 2.2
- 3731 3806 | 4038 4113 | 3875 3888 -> 1.3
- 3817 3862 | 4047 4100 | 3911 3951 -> 3.9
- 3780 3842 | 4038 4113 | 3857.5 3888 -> 1.8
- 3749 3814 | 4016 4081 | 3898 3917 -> 1.8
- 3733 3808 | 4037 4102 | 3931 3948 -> 2.2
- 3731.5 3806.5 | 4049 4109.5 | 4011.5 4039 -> 2.2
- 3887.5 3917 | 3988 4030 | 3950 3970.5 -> 1.4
